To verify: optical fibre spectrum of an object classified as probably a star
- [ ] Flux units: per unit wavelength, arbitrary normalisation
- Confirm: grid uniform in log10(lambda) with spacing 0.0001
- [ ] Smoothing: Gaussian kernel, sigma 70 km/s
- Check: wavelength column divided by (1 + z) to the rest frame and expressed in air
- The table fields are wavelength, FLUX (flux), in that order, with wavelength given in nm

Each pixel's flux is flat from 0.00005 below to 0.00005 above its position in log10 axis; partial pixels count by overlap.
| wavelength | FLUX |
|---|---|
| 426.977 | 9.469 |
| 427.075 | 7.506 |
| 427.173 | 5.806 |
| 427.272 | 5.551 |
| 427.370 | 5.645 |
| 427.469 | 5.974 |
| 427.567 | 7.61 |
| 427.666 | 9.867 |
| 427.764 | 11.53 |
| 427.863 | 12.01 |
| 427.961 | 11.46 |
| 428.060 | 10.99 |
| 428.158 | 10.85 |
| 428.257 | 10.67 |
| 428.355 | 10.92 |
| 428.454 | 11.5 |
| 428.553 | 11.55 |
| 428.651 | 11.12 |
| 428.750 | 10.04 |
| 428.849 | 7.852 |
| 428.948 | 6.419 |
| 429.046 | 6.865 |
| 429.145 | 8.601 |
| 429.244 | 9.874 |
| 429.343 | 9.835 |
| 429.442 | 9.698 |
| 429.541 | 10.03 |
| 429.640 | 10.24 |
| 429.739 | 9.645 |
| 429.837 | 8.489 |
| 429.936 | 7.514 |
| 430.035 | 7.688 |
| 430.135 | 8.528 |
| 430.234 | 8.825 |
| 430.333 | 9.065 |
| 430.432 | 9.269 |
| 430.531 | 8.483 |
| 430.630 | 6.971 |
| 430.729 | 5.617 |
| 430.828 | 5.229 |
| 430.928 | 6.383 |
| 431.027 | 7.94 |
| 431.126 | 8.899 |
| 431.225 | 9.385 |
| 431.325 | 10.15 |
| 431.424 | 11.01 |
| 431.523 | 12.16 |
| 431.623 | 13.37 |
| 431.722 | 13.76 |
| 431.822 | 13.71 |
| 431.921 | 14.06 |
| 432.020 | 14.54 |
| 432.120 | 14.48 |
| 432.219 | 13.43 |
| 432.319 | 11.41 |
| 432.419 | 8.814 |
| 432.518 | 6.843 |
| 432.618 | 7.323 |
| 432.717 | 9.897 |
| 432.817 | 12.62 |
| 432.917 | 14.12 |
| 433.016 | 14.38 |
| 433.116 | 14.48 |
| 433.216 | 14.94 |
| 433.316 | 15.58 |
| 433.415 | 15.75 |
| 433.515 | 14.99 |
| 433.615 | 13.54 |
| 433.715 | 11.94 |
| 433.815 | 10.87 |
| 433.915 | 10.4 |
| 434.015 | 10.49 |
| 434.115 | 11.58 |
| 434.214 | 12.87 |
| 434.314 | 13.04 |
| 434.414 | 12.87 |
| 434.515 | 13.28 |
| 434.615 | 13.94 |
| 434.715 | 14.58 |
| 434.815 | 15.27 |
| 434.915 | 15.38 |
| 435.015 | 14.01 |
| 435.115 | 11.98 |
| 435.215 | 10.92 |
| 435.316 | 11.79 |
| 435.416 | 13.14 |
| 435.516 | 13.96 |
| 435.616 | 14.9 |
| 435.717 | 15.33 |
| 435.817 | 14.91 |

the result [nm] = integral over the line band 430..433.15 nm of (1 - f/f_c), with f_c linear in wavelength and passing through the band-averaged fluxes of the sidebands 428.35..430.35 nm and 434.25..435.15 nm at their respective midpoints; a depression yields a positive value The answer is 0.23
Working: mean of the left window 9.21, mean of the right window 13.8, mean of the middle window 10.4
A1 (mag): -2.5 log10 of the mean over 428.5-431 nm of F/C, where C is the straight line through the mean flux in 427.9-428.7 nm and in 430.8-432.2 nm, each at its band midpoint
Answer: 0.29 mag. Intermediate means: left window 11.2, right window 11.2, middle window 8.55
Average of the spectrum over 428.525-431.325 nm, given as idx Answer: 8.58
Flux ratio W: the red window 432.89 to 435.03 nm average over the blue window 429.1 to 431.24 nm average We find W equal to 1.60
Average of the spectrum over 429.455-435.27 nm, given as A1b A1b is 11.3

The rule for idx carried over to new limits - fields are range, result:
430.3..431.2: 7.57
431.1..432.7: 11.5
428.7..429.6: 8.81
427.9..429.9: 9.83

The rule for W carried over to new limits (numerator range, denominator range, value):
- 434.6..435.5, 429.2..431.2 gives 1.60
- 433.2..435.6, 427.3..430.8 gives 1.45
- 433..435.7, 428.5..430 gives 1.46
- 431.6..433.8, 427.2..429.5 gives 1.37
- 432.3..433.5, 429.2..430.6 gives 1.36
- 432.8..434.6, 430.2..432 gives 1.35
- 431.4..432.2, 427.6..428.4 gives 1.23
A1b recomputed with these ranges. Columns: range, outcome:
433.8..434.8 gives 12.5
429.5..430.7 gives 8.67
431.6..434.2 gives 12.6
